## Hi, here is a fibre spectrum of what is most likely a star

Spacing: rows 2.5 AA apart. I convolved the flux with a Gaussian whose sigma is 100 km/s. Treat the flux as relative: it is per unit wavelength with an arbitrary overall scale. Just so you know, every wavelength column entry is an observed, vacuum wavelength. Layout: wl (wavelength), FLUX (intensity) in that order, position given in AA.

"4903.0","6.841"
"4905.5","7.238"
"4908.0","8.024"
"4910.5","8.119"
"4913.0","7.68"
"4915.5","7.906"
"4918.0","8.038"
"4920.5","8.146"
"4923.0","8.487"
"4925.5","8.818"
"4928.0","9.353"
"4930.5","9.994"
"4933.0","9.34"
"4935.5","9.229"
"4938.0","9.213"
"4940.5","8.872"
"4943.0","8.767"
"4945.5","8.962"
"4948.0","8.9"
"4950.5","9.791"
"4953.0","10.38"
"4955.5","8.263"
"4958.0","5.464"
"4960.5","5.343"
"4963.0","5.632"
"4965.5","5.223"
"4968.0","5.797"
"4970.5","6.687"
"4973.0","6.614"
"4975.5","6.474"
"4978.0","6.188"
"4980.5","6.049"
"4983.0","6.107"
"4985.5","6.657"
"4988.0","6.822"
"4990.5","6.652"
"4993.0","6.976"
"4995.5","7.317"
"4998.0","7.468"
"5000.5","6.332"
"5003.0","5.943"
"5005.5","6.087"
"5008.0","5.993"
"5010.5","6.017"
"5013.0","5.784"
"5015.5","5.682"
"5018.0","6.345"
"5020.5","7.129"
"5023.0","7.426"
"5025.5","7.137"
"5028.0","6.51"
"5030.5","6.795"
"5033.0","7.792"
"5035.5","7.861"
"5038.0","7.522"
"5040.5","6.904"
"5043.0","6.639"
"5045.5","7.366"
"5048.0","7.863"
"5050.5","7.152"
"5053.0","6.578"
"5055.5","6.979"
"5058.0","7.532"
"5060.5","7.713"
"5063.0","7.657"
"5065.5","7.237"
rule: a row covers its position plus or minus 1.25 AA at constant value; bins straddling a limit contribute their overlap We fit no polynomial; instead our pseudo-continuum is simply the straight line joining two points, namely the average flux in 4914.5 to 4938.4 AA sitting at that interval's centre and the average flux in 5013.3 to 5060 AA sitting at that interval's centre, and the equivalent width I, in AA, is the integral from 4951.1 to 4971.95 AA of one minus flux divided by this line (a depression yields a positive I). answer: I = 4.0 AA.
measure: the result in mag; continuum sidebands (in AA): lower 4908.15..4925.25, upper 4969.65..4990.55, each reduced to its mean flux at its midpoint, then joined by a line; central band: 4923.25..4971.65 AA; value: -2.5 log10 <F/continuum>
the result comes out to -0.108 mag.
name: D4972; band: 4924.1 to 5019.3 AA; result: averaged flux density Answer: 7.25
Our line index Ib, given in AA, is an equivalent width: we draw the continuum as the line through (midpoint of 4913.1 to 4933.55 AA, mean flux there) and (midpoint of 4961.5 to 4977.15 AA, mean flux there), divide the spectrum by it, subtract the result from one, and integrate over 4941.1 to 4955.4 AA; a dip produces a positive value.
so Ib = -4.0 AA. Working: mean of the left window 8.68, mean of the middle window 9.25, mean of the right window 6.06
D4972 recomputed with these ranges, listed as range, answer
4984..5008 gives 6.65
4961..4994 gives 6.27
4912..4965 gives 8.37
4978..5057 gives 6.76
